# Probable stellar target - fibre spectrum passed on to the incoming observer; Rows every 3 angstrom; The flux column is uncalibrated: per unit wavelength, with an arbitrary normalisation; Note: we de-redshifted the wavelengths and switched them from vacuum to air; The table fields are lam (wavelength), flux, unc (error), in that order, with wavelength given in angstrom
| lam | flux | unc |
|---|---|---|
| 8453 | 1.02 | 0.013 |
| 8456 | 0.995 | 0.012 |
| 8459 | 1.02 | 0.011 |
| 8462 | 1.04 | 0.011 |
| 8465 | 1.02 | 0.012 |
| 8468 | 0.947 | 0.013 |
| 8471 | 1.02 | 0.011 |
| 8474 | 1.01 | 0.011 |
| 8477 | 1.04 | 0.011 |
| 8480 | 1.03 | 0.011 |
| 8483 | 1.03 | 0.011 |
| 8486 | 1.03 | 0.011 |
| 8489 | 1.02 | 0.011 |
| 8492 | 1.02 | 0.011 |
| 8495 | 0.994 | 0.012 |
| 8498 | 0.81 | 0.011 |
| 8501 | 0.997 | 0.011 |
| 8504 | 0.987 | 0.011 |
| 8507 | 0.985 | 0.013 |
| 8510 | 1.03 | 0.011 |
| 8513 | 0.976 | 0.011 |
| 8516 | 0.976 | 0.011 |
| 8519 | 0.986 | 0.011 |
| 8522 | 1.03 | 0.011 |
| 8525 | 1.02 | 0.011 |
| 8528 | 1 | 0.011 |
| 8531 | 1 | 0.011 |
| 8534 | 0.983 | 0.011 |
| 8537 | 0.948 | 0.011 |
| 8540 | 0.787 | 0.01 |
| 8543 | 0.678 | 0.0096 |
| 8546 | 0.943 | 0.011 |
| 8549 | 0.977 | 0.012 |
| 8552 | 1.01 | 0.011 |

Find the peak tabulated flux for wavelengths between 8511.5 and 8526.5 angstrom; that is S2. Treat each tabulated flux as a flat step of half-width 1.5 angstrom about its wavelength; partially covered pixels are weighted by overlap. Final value 1.03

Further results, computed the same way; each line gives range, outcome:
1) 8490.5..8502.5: 1.02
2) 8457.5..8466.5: 1.04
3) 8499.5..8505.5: 0.997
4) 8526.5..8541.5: 1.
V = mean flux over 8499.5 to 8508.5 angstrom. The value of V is 0.99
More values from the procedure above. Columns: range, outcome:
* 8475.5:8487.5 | 1.03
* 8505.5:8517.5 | 0.992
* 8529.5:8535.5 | 0.991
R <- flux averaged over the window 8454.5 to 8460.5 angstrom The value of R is 1.01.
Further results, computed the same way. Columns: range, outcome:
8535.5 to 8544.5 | 0.804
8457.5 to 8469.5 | 1.01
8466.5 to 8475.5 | 0.992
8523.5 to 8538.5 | 0.99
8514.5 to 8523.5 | 0.997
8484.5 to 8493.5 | 1.02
